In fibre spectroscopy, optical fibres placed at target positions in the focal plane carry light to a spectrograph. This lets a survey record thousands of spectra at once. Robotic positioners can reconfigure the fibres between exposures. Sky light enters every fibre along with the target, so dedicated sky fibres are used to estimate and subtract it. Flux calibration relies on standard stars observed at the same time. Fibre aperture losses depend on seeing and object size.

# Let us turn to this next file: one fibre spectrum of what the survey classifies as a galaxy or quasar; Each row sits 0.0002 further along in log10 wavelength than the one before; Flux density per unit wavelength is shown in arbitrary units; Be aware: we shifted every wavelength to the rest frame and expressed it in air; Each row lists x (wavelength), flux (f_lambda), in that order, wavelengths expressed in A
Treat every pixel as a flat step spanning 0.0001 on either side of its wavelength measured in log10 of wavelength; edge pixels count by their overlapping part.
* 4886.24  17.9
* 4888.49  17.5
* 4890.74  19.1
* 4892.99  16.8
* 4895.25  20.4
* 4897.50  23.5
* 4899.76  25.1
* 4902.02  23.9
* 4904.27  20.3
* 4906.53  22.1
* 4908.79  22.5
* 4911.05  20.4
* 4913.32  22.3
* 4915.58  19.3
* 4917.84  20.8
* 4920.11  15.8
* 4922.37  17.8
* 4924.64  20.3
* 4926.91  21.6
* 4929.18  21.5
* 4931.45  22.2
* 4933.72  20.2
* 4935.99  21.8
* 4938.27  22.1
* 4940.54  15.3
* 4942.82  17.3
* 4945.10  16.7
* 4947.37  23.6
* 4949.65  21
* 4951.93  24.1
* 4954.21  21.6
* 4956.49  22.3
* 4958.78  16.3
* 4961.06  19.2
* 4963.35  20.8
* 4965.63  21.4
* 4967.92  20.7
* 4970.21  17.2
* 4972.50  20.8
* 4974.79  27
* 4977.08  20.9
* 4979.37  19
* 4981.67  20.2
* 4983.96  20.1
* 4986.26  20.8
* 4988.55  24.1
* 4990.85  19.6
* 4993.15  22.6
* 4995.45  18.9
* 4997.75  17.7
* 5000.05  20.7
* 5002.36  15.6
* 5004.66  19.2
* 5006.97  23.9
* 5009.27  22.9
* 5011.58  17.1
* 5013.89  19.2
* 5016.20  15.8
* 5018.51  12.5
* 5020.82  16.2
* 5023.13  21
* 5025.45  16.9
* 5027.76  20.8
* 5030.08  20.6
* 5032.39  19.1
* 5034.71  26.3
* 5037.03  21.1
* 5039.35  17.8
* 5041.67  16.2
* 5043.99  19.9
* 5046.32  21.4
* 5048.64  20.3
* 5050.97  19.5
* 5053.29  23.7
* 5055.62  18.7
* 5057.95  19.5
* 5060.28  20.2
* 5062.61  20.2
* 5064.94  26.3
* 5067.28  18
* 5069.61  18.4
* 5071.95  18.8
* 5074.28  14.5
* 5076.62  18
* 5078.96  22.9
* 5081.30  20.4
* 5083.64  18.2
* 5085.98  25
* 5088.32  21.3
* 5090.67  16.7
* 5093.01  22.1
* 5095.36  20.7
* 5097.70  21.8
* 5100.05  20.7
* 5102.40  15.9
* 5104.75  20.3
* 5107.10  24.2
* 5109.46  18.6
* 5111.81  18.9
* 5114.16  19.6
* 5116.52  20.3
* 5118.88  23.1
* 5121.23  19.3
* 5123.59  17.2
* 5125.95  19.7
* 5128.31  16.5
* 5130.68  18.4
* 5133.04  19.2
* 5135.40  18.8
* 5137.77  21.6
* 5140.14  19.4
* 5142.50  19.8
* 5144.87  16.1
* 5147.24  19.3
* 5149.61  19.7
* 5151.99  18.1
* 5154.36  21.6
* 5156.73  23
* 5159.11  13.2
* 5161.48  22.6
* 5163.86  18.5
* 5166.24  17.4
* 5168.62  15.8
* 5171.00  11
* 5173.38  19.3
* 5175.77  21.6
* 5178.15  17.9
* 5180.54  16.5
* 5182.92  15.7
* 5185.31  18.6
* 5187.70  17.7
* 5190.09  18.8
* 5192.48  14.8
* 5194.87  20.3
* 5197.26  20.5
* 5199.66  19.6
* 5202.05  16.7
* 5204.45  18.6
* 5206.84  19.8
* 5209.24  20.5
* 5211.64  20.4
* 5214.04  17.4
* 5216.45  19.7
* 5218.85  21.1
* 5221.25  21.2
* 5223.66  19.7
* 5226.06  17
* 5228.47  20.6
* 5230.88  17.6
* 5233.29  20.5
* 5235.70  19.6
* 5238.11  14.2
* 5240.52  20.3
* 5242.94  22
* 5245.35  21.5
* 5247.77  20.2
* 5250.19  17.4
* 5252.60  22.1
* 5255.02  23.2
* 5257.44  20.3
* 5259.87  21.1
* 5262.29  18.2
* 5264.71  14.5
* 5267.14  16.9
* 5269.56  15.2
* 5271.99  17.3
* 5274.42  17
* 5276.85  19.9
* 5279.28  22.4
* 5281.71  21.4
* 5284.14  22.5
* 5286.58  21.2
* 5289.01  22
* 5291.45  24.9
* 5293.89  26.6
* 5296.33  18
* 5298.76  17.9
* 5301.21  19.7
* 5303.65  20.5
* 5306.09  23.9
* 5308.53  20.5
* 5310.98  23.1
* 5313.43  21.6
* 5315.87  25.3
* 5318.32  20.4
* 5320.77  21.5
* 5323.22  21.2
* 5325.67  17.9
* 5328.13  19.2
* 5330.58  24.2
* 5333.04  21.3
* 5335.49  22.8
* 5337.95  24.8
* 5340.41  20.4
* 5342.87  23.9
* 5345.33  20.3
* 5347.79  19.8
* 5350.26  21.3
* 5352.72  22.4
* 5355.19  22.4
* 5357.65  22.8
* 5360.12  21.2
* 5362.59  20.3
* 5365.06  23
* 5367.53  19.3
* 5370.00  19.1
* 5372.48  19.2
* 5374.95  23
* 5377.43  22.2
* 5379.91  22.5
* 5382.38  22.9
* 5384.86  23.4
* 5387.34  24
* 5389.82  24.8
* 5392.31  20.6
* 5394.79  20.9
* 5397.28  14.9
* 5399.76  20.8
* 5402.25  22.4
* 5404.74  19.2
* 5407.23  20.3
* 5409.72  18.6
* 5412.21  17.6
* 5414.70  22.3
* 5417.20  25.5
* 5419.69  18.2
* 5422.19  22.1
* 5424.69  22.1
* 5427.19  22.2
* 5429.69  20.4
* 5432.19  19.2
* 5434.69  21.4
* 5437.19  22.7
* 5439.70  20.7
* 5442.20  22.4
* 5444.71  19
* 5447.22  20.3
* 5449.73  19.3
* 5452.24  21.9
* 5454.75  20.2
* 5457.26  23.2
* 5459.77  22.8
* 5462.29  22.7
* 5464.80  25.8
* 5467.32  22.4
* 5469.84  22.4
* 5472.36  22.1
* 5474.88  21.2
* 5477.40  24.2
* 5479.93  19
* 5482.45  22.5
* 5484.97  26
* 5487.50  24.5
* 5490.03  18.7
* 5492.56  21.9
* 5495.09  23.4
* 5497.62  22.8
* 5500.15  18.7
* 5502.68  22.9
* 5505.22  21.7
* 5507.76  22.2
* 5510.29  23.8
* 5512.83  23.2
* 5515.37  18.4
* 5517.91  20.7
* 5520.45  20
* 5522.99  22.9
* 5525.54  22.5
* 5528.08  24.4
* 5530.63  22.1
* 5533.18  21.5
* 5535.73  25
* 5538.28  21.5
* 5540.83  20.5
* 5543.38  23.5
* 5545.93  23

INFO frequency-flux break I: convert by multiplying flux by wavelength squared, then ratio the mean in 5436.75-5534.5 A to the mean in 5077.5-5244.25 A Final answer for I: 1.29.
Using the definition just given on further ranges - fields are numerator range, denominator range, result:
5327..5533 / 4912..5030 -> 1.30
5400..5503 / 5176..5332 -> 1.17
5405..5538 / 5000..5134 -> 1.29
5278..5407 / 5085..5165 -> 1.19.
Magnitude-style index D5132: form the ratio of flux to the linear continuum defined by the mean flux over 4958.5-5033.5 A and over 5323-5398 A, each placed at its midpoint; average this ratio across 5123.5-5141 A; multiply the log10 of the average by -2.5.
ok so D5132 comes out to 0.080 mag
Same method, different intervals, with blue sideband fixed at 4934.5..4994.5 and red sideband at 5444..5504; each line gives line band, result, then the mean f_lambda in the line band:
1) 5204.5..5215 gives 0.10 mag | 19.5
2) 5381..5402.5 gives 0.01 mag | 21.6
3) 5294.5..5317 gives 0.01 mag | 21.3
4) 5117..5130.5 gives 0.10 mag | 19.2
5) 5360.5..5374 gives 0.07 mag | 20.3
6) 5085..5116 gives 0.03 mag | 20.4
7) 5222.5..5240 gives 0.15 mag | 18.5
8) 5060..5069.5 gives 0.00 mag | 21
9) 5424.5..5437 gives 0.04 mag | 21.1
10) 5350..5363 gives -0.01 mag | 21.9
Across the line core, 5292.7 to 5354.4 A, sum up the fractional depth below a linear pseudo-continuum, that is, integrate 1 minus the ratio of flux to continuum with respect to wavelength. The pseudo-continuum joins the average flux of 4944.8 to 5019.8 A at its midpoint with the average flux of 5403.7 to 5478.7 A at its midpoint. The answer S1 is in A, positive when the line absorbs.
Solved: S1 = -1.3 A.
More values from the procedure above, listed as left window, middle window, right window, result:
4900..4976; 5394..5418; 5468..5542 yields 1.9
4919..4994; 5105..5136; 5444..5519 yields 2.0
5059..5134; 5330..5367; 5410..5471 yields -1.6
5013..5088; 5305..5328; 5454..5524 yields -0.4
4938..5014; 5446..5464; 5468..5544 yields 0.3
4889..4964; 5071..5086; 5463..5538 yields 1.2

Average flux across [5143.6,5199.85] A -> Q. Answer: 18.2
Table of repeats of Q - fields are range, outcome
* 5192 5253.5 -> 19.4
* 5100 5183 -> 18.9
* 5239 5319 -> 20.6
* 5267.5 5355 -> 21.2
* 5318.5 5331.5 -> 20.7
